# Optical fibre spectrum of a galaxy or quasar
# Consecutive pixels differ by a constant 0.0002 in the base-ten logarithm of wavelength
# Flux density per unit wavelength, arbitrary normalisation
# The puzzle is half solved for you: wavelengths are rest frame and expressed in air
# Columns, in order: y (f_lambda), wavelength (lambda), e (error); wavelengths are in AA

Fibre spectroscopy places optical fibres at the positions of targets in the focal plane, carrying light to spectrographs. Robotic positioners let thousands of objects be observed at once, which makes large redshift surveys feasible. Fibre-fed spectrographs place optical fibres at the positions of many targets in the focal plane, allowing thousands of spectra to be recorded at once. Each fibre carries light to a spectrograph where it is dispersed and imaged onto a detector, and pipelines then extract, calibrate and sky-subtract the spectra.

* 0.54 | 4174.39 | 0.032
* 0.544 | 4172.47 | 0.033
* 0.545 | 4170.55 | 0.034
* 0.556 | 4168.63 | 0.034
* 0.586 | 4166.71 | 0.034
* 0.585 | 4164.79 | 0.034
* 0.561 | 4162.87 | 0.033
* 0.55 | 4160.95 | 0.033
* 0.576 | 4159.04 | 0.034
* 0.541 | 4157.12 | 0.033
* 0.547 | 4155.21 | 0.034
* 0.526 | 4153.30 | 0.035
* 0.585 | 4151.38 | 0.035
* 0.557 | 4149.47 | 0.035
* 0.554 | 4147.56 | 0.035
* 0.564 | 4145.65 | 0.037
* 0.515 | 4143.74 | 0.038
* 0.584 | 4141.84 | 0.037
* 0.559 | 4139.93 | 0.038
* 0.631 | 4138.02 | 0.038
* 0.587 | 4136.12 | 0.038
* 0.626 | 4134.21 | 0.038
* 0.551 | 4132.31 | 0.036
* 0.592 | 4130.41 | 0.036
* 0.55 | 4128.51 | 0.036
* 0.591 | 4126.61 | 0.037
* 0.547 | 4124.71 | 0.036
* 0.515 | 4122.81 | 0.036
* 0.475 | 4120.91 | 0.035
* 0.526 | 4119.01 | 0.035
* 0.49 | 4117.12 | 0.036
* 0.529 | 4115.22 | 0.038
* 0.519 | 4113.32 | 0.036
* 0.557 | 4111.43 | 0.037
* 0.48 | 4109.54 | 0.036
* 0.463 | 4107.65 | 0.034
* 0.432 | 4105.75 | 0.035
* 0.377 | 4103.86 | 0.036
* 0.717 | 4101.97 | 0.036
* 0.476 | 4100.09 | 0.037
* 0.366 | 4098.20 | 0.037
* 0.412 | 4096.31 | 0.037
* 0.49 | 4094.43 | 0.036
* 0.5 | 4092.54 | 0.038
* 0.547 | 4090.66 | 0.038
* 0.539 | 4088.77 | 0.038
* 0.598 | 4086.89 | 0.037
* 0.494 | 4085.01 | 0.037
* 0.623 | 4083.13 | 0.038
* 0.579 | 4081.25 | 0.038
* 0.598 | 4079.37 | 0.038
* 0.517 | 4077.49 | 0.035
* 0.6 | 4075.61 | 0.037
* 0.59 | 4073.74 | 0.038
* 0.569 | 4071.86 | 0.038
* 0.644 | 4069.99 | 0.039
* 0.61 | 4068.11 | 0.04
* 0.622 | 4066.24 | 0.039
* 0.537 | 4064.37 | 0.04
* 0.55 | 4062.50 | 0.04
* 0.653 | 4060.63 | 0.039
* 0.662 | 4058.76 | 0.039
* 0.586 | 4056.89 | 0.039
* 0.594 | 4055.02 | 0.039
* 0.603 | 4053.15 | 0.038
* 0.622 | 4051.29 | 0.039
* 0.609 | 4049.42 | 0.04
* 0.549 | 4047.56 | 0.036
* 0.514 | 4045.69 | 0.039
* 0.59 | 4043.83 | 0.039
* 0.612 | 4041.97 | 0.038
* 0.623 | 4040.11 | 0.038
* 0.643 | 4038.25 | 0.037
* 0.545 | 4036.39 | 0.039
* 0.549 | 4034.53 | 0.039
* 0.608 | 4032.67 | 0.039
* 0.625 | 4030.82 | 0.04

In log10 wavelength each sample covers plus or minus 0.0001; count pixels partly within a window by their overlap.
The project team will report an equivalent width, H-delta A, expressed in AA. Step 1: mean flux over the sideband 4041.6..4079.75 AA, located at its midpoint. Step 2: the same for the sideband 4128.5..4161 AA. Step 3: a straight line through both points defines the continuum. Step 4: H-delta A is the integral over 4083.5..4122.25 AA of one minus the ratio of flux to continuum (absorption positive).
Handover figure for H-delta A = 5.2 AA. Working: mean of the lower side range 0.592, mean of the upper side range 0.567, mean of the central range 0.501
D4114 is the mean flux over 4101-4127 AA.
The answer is 0.514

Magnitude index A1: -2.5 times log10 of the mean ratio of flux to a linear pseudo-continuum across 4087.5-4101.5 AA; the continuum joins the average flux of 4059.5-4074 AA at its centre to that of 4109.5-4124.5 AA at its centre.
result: 0.14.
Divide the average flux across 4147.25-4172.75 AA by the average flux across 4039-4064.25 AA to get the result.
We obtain 0.94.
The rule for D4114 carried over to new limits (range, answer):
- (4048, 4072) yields 0.605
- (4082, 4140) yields 0.528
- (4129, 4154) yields 0.572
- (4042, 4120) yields 0.55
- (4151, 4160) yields 0.553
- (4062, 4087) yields 0.581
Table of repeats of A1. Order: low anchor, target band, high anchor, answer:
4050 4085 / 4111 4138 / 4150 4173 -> 0.04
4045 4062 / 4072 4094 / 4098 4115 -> -0.04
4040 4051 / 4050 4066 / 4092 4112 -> -0.08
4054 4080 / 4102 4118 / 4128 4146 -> 0.18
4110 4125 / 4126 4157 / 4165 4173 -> -0.06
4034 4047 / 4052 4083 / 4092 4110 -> -0.12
